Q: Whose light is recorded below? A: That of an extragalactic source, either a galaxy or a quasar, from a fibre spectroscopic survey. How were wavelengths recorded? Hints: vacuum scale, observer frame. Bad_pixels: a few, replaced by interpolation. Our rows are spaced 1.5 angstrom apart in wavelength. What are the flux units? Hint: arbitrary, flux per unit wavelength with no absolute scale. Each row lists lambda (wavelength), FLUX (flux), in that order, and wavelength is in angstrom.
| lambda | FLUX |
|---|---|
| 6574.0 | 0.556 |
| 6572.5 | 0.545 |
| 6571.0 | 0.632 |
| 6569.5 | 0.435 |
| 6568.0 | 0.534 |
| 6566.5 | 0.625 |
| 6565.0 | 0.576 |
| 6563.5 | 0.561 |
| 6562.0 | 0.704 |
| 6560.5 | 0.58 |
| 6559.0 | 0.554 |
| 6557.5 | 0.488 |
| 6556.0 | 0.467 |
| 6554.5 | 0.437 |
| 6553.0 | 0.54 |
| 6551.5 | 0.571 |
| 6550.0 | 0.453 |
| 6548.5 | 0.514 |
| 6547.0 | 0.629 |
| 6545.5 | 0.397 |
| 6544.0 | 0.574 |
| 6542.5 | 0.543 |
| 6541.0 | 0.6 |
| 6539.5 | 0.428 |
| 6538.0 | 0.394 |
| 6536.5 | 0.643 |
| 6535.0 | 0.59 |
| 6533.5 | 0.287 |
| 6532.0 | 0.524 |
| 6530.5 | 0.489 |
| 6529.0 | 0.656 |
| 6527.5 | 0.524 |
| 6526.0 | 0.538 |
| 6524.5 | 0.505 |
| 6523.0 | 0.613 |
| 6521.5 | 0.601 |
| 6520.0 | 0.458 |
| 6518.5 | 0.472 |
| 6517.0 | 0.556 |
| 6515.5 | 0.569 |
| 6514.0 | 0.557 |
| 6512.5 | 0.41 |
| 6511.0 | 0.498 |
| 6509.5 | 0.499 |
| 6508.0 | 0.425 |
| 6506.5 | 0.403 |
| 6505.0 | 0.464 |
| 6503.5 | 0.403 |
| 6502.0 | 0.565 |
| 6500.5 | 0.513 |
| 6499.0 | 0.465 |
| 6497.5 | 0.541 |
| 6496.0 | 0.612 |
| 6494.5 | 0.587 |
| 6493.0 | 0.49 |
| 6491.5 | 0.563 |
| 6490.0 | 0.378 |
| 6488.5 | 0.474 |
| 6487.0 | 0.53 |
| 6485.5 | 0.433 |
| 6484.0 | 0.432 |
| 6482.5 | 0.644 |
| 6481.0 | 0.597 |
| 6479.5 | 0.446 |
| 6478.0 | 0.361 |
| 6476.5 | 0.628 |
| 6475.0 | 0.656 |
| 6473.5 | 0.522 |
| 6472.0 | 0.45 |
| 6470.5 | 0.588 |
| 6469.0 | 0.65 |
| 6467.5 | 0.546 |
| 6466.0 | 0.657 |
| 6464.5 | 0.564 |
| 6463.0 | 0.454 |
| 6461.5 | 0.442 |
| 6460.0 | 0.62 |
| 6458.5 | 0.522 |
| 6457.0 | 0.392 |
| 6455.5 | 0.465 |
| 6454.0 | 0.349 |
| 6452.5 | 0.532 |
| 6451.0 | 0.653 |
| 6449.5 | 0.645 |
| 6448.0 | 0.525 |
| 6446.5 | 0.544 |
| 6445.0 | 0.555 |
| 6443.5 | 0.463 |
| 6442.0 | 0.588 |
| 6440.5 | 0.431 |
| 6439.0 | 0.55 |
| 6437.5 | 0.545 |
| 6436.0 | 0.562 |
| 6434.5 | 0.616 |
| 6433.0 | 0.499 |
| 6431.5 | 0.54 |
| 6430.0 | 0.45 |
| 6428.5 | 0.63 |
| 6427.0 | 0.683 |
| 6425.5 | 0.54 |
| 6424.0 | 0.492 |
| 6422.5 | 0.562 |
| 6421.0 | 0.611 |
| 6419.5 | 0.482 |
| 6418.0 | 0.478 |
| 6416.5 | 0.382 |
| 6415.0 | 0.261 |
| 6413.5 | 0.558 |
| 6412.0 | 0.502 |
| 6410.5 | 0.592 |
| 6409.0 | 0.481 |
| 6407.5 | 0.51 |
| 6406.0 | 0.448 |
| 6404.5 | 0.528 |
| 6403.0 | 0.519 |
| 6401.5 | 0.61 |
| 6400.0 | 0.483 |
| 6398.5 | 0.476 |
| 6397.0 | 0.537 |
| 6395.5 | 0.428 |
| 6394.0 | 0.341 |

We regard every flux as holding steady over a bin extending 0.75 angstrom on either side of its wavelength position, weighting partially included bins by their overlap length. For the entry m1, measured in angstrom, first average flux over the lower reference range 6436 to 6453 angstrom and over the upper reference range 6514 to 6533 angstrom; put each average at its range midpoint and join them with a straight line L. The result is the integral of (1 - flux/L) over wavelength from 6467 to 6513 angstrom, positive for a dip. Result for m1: 2.9 angstrom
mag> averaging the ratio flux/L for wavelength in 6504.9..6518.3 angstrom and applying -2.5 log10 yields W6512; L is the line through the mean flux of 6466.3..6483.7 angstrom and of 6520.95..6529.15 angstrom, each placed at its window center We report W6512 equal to 0.16 mag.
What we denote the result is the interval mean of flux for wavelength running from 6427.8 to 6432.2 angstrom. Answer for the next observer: 0.539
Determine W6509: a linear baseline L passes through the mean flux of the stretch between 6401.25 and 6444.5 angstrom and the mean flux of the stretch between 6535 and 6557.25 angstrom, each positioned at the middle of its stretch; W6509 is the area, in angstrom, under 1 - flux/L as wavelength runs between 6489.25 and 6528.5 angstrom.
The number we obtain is 0.6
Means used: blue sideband 0.52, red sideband 0.516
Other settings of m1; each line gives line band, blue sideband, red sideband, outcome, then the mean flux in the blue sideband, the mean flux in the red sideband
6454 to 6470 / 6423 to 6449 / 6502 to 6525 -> 0.12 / 0.543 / 0.498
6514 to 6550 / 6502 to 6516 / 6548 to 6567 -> -1.41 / 0.473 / 0.543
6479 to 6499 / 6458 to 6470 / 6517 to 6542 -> 1.02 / 0.558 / 0.521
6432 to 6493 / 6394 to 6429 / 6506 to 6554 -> -1.84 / 0.508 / 0.515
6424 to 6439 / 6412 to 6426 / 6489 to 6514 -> -2.25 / 0.485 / 0.49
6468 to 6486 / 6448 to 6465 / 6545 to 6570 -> -0.64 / 0.512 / 0.536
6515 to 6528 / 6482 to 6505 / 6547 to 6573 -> -0.37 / 0.506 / 0.545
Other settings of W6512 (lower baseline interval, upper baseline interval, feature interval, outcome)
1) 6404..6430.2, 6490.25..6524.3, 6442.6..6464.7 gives -0.01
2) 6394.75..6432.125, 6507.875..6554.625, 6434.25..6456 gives -0.04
